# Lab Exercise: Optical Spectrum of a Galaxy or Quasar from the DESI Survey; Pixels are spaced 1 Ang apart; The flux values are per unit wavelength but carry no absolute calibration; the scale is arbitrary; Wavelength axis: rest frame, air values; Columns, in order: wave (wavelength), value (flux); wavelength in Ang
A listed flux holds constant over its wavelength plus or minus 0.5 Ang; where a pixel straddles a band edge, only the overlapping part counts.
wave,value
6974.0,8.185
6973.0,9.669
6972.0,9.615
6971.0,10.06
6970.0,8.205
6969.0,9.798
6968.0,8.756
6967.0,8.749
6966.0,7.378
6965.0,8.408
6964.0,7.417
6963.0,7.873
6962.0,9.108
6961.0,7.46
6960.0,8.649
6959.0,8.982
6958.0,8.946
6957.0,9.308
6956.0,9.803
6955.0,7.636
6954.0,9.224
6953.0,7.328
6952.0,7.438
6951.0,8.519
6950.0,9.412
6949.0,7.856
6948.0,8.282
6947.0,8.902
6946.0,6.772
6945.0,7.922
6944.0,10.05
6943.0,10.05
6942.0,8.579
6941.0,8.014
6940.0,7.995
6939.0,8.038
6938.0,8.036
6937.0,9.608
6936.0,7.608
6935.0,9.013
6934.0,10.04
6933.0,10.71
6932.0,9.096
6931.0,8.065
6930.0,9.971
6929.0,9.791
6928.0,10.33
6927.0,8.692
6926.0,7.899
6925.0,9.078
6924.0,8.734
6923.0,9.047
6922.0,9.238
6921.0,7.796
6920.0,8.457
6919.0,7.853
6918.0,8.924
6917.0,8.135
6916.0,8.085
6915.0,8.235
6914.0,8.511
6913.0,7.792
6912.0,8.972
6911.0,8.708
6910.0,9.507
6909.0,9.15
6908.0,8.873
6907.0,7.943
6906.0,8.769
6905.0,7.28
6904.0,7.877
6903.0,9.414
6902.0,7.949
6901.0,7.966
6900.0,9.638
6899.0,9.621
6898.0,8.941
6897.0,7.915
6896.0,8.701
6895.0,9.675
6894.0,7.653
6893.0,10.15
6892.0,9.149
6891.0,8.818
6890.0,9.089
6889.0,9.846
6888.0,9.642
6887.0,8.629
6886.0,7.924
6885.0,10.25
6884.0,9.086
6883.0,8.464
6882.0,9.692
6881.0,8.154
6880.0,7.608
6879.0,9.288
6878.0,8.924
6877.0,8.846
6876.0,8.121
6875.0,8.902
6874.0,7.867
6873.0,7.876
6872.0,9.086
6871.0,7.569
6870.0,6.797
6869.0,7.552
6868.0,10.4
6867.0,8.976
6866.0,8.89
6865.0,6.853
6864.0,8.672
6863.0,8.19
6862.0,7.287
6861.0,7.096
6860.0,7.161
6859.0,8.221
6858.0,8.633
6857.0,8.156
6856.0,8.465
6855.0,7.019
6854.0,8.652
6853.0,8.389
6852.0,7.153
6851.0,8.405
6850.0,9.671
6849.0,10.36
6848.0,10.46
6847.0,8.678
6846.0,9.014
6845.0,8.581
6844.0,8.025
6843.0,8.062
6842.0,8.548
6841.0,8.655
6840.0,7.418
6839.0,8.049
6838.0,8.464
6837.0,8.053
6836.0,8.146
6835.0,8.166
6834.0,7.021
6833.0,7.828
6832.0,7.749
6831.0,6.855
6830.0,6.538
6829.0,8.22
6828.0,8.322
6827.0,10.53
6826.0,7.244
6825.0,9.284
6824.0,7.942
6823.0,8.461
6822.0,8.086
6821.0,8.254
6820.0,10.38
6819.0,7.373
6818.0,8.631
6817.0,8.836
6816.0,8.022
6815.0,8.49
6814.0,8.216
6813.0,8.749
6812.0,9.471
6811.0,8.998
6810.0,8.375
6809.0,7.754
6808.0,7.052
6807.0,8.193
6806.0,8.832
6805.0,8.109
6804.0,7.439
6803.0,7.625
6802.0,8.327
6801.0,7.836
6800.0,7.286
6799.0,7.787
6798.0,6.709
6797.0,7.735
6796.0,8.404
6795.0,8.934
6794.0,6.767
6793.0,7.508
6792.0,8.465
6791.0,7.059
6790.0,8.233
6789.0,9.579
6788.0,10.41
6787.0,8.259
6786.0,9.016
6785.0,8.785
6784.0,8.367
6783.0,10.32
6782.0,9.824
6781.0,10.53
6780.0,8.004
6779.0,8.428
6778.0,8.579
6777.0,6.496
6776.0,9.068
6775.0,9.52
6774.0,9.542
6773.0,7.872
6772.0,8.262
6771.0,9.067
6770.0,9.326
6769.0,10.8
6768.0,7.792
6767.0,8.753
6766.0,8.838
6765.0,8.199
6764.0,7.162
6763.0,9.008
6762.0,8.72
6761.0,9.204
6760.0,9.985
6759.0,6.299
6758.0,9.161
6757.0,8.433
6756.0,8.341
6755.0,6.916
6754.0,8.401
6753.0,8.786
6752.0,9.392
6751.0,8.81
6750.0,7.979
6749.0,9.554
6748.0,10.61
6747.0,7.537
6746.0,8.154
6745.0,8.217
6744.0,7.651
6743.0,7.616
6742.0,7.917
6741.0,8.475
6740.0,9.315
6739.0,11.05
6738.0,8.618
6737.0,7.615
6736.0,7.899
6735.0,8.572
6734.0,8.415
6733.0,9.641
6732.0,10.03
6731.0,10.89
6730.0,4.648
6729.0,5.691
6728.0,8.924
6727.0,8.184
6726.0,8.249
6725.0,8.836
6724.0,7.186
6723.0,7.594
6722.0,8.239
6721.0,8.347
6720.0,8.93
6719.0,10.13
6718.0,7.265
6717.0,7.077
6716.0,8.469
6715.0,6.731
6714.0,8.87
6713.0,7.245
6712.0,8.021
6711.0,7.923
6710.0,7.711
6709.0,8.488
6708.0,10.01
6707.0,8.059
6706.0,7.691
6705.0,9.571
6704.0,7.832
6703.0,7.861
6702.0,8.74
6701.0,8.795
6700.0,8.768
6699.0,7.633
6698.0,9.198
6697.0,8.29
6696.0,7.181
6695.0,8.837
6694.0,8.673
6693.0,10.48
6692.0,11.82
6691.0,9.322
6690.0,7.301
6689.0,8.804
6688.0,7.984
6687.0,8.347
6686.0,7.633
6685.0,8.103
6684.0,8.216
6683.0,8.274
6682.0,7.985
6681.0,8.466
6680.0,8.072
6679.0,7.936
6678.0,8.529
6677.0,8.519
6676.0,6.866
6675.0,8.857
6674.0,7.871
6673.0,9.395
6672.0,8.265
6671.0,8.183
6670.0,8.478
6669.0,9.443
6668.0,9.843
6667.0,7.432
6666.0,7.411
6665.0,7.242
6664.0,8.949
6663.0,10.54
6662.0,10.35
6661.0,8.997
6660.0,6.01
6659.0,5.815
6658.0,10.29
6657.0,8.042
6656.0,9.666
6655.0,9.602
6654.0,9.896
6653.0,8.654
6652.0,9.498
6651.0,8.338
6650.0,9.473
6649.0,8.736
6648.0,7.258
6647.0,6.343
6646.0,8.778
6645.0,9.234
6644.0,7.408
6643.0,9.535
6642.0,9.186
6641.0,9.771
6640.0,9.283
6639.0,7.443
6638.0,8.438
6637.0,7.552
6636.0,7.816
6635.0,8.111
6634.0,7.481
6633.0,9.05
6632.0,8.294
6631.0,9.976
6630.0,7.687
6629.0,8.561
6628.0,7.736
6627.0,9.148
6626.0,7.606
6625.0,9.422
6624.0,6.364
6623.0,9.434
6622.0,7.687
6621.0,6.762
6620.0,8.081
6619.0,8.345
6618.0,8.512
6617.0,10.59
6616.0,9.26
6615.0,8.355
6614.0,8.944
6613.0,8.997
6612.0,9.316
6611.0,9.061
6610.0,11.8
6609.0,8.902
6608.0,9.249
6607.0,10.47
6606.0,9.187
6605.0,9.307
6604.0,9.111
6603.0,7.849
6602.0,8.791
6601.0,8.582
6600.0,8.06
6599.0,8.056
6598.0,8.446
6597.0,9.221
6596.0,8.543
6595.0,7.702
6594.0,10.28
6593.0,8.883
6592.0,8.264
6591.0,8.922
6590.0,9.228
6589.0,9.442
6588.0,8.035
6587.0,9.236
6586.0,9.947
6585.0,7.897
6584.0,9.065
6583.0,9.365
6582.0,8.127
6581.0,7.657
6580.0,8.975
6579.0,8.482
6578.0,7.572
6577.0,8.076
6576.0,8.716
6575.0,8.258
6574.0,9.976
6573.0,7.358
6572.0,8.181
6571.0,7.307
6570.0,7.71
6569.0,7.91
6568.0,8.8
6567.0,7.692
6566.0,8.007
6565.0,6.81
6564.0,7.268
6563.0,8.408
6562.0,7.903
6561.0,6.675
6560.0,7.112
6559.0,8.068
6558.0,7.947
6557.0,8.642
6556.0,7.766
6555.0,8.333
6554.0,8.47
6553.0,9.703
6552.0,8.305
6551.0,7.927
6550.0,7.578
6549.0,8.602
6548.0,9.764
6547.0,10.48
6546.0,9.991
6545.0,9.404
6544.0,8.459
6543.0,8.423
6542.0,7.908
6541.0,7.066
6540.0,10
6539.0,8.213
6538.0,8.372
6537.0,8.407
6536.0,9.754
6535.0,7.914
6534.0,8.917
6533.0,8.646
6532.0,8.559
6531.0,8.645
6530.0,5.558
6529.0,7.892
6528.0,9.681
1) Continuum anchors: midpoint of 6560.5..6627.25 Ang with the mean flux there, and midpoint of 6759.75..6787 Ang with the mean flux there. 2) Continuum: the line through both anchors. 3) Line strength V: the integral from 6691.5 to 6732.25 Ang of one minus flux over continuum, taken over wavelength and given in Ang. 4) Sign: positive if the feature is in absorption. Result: 1.8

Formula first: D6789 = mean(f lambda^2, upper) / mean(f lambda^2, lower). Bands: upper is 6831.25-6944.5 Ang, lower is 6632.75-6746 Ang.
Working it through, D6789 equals 1.1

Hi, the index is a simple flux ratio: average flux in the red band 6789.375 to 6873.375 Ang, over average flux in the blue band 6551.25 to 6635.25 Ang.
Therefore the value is 0.96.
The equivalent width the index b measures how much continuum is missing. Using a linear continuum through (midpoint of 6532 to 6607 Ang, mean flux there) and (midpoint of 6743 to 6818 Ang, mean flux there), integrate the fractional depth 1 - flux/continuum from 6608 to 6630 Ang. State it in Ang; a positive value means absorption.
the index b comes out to -0.5 Ang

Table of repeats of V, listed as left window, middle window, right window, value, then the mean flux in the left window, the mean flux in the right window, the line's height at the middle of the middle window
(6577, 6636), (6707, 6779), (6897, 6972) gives 2.0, 8.7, 8.65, 8.68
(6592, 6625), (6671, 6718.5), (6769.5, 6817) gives 1.6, 8.82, 8.42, 8.63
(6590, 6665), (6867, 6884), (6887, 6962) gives 0.5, 8.69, 8.72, 8.71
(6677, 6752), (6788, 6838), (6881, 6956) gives 2.4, 8.41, 8.73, 8.57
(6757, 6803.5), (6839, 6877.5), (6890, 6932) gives 1.4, 8.52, 8.72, 8.64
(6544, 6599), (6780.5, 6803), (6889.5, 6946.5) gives 0.5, 8.45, 8.74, 8.63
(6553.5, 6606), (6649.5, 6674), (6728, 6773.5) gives -0.8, 8.36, 8.53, 8.44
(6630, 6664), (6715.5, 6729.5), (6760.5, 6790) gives 1.1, 8.62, 8.88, 8.77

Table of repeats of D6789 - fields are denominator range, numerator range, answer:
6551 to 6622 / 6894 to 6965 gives 1.12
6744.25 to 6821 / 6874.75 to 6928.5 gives 1.07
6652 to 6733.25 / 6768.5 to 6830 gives 1.04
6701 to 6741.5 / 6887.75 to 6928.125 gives 1.10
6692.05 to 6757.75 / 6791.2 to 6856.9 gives 1.01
